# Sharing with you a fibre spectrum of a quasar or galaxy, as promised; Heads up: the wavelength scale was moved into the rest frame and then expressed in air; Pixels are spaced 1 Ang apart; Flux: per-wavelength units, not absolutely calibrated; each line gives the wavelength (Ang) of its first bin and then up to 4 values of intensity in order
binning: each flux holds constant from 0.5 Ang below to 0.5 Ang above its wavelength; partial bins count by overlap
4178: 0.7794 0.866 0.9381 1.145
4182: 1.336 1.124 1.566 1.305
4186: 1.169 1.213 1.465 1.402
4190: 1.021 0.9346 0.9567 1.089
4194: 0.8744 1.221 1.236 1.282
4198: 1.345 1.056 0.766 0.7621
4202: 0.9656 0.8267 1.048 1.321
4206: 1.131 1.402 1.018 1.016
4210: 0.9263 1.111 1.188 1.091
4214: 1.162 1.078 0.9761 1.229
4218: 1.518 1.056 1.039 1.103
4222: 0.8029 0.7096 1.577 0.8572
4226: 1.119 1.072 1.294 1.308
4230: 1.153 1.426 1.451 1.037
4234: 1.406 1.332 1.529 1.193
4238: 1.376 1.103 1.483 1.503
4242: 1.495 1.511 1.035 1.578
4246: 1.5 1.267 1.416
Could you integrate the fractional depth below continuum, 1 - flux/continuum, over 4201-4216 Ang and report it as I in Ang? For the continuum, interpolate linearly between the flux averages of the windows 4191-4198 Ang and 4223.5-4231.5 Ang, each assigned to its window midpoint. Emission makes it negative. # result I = 1.1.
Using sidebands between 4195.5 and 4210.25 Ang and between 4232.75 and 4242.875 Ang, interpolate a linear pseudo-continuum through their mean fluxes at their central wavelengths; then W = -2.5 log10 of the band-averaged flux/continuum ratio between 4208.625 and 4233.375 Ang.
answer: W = 0.08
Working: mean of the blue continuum 1.08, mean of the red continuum 1.36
